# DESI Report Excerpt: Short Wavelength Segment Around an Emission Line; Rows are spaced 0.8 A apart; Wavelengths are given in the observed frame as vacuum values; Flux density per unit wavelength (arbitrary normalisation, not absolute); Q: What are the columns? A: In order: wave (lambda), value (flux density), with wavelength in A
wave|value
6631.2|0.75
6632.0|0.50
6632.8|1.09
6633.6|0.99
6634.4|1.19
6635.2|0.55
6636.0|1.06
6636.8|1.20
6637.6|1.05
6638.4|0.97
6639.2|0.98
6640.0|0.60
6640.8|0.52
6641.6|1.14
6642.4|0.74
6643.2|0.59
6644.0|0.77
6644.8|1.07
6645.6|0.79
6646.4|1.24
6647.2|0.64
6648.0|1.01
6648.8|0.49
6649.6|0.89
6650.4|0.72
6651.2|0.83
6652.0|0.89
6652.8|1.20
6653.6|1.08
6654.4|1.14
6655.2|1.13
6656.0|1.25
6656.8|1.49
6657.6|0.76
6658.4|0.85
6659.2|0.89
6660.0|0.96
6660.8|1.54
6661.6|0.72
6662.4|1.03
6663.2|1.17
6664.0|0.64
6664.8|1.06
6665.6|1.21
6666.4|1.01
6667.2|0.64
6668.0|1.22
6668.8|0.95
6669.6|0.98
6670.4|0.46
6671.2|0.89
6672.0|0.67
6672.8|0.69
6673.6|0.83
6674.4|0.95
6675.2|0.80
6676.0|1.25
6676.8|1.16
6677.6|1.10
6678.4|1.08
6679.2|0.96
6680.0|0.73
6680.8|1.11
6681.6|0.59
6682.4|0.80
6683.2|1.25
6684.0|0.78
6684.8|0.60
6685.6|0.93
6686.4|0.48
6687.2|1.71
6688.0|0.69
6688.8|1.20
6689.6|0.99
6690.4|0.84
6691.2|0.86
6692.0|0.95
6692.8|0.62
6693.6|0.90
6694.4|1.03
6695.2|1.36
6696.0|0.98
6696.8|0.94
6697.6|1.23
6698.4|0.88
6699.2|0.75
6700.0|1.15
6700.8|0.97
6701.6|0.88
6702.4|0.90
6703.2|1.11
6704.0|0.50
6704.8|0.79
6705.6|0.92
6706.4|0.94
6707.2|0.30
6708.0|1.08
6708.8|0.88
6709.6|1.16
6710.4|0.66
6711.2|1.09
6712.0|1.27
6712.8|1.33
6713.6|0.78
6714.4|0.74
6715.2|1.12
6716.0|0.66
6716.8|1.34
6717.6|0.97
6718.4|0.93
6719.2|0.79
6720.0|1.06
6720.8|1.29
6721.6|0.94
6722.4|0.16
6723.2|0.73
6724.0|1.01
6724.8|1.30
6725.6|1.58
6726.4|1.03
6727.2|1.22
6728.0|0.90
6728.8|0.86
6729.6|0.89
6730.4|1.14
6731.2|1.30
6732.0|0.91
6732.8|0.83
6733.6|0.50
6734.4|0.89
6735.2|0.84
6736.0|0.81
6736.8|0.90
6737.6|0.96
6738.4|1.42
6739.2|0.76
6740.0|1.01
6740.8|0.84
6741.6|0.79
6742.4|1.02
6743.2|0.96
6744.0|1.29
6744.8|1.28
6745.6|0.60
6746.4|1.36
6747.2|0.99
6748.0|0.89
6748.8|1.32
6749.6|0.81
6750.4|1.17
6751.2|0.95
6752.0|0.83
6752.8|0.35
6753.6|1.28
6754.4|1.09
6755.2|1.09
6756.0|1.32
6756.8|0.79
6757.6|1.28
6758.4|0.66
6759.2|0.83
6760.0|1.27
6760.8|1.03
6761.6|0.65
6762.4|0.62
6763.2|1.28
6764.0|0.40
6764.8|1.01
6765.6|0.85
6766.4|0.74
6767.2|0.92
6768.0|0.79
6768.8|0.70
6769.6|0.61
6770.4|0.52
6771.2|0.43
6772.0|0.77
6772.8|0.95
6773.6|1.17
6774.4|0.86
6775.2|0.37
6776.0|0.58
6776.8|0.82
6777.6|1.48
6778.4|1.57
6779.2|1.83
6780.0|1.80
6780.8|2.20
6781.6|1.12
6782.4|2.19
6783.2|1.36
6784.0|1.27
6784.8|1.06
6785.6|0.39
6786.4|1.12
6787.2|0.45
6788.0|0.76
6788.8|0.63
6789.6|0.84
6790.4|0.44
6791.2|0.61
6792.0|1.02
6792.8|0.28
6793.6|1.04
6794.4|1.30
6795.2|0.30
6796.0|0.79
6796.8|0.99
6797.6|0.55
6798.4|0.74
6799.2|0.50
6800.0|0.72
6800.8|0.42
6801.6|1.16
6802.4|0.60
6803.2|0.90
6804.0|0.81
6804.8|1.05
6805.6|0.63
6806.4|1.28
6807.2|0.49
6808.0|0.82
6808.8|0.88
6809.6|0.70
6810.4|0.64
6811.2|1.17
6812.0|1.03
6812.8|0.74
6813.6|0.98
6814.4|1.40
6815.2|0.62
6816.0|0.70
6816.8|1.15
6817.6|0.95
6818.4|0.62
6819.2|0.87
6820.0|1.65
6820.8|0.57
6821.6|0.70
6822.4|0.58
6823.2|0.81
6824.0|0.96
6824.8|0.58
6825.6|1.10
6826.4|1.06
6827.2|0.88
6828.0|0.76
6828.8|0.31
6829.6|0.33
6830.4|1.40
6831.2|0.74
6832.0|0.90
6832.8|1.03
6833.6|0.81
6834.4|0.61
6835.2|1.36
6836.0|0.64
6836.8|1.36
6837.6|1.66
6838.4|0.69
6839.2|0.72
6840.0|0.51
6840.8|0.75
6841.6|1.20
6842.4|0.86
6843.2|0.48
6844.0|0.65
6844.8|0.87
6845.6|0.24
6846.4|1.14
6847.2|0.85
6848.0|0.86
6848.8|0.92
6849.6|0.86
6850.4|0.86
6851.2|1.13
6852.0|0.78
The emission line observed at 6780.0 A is H-beta 4861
